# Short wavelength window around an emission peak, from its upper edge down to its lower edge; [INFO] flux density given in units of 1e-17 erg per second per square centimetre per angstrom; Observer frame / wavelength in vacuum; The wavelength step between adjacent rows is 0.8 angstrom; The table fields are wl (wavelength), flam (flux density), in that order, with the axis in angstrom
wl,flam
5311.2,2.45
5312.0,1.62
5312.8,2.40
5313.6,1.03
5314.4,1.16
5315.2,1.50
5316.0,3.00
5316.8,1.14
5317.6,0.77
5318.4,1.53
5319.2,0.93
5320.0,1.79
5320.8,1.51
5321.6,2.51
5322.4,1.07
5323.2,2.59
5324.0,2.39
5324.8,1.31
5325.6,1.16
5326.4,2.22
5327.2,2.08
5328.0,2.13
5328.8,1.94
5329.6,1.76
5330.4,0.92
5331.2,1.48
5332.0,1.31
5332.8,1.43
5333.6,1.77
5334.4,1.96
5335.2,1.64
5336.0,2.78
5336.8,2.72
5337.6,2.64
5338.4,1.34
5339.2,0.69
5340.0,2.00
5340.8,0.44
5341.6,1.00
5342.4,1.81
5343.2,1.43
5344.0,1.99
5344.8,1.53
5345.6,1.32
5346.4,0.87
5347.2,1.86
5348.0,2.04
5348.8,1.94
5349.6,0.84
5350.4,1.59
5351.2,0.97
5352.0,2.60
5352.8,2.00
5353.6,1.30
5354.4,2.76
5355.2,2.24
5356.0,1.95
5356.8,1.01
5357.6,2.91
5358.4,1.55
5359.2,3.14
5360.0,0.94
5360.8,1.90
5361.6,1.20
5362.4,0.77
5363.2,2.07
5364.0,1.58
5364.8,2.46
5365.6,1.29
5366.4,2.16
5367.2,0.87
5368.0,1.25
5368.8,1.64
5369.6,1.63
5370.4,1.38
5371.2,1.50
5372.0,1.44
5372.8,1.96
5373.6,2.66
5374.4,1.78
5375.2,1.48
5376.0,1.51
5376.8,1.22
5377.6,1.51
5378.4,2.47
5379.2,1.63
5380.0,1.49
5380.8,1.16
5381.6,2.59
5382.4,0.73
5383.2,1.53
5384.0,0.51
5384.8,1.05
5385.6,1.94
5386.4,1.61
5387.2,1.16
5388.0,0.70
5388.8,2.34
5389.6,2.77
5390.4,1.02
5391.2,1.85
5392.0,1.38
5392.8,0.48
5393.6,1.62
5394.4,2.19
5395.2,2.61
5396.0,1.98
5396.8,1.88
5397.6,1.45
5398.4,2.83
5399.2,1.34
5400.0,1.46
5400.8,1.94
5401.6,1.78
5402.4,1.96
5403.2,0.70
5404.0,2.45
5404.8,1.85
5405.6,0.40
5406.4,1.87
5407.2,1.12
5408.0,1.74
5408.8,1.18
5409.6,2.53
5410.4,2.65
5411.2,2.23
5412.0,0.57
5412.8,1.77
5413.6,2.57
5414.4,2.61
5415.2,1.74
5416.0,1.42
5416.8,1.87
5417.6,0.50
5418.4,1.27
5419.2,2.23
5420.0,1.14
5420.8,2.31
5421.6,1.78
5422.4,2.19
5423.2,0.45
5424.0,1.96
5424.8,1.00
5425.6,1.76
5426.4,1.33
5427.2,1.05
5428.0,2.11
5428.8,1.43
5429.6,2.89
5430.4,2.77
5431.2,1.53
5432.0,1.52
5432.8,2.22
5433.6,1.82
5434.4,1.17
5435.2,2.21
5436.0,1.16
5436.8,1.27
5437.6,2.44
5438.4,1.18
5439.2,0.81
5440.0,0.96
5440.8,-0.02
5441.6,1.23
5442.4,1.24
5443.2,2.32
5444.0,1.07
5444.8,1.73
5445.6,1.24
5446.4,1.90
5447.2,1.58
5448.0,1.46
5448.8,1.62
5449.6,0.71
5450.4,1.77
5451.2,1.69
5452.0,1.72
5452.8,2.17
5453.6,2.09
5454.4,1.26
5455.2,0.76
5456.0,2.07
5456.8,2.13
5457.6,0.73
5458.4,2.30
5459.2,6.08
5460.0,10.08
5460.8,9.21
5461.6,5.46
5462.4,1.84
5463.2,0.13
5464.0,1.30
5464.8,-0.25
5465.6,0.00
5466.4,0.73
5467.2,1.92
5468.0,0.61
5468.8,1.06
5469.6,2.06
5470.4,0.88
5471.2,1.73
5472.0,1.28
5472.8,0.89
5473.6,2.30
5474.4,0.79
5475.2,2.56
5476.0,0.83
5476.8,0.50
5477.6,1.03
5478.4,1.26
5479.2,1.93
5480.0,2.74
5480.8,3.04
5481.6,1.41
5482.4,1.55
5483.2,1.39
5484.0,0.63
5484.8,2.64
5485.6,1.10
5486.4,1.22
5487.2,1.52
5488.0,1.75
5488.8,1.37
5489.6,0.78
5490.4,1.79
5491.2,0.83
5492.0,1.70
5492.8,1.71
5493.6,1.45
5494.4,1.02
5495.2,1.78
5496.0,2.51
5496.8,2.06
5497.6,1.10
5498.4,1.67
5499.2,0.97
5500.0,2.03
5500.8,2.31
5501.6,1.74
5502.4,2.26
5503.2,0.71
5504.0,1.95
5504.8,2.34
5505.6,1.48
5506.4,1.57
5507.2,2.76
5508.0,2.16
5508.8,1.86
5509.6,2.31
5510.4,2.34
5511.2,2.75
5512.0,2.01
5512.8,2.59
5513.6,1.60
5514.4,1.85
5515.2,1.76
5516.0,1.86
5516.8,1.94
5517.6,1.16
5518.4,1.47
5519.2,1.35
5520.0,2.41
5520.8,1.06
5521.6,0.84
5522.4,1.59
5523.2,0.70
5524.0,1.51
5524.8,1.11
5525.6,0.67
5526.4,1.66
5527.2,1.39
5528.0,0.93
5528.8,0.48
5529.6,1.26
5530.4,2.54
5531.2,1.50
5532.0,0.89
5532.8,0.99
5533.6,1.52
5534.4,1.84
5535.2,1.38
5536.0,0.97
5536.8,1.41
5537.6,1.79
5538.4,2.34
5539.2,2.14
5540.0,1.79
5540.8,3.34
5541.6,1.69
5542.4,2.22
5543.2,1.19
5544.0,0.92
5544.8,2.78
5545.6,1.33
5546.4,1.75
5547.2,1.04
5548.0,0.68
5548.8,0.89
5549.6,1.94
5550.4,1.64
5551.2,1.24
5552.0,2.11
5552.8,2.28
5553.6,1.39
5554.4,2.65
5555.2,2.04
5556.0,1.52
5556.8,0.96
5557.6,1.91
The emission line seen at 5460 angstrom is H-beta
